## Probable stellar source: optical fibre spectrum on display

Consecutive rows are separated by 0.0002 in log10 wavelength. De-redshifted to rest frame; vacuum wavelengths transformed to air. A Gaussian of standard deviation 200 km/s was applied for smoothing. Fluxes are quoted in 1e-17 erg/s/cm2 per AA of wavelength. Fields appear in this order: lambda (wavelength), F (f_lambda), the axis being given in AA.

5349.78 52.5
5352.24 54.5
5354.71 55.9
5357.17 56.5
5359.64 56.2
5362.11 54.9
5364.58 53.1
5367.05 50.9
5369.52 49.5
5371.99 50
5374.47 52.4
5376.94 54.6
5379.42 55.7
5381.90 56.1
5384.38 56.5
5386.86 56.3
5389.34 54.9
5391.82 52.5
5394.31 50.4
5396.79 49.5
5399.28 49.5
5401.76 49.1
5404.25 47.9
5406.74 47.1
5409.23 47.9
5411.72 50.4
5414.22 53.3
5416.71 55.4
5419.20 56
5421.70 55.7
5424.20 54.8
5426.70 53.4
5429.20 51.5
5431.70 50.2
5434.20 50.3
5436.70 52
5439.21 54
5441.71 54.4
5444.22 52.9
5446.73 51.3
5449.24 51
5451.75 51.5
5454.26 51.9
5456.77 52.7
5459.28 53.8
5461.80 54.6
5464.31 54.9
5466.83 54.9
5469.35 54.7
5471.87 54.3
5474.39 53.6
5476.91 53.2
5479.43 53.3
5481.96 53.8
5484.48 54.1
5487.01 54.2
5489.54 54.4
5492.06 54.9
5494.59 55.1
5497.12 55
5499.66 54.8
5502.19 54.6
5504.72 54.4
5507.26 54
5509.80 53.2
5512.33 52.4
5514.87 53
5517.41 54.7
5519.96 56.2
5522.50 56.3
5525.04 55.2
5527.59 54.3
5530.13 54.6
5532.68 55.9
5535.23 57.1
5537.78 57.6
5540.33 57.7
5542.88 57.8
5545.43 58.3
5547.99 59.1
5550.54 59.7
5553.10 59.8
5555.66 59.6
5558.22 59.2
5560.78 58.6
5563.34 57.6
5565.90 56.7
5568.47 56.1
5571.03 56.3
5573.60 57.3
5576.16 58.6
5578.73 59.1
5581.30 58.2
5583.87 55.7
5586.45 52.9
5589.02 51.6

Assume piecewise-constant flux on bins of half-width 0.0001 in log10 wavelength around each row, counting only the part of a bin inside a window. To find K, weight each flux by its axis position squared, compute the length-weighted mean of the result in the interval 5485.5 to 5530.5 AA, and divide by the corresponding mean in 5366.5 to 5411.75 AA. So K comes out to 1.10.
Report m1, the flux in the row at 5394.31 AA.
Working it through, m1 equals 50.4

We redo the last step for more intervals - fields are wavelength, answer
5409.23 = 47.9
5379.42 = 55.7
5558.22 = 59.2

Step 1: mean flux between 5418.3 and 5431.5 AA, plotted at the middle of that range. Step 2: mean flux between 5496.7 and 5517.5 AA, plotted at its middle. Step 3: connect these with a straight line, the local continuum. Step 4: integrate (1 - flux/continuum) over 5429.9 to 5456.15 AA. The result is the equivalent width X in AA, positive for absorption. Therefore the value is 0.9 AA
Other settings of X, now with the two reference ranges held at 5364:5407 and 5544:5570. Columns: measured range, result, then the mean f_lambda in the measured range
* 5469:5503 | 0.9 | 54.3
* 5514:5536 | 0.8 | 55.2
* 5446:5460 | 0.7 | 52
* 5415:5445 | 0.2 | 53.4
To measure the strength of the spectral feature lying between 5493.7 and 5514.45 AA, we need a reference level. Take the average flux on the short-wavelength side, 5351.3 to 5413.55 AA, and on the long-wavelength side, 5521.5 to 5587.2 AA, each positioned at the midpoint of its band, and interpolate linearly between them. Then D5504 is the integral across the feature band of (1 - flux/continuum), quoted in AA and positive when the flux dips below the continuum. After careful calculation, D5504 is 0.7 AA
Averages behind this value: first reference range 52.5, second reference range 57.3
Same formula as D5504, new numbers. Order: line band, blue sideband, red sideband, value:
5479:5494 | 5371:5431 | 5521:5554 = 0.3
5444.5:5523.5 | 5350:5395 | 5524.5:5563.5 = 3.5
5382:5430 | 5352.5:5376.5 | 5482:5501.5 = 1.3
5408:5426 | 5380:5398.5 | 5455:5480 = 0.1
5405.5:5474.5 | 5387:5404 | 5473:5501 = -0.2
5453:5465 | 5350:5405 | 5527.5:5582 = 0.4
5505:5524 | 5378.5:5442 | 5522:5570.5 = 0.7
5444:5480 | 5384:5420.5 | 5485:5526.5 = 0.0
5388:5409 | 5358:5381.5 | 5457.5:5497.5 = 1.4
